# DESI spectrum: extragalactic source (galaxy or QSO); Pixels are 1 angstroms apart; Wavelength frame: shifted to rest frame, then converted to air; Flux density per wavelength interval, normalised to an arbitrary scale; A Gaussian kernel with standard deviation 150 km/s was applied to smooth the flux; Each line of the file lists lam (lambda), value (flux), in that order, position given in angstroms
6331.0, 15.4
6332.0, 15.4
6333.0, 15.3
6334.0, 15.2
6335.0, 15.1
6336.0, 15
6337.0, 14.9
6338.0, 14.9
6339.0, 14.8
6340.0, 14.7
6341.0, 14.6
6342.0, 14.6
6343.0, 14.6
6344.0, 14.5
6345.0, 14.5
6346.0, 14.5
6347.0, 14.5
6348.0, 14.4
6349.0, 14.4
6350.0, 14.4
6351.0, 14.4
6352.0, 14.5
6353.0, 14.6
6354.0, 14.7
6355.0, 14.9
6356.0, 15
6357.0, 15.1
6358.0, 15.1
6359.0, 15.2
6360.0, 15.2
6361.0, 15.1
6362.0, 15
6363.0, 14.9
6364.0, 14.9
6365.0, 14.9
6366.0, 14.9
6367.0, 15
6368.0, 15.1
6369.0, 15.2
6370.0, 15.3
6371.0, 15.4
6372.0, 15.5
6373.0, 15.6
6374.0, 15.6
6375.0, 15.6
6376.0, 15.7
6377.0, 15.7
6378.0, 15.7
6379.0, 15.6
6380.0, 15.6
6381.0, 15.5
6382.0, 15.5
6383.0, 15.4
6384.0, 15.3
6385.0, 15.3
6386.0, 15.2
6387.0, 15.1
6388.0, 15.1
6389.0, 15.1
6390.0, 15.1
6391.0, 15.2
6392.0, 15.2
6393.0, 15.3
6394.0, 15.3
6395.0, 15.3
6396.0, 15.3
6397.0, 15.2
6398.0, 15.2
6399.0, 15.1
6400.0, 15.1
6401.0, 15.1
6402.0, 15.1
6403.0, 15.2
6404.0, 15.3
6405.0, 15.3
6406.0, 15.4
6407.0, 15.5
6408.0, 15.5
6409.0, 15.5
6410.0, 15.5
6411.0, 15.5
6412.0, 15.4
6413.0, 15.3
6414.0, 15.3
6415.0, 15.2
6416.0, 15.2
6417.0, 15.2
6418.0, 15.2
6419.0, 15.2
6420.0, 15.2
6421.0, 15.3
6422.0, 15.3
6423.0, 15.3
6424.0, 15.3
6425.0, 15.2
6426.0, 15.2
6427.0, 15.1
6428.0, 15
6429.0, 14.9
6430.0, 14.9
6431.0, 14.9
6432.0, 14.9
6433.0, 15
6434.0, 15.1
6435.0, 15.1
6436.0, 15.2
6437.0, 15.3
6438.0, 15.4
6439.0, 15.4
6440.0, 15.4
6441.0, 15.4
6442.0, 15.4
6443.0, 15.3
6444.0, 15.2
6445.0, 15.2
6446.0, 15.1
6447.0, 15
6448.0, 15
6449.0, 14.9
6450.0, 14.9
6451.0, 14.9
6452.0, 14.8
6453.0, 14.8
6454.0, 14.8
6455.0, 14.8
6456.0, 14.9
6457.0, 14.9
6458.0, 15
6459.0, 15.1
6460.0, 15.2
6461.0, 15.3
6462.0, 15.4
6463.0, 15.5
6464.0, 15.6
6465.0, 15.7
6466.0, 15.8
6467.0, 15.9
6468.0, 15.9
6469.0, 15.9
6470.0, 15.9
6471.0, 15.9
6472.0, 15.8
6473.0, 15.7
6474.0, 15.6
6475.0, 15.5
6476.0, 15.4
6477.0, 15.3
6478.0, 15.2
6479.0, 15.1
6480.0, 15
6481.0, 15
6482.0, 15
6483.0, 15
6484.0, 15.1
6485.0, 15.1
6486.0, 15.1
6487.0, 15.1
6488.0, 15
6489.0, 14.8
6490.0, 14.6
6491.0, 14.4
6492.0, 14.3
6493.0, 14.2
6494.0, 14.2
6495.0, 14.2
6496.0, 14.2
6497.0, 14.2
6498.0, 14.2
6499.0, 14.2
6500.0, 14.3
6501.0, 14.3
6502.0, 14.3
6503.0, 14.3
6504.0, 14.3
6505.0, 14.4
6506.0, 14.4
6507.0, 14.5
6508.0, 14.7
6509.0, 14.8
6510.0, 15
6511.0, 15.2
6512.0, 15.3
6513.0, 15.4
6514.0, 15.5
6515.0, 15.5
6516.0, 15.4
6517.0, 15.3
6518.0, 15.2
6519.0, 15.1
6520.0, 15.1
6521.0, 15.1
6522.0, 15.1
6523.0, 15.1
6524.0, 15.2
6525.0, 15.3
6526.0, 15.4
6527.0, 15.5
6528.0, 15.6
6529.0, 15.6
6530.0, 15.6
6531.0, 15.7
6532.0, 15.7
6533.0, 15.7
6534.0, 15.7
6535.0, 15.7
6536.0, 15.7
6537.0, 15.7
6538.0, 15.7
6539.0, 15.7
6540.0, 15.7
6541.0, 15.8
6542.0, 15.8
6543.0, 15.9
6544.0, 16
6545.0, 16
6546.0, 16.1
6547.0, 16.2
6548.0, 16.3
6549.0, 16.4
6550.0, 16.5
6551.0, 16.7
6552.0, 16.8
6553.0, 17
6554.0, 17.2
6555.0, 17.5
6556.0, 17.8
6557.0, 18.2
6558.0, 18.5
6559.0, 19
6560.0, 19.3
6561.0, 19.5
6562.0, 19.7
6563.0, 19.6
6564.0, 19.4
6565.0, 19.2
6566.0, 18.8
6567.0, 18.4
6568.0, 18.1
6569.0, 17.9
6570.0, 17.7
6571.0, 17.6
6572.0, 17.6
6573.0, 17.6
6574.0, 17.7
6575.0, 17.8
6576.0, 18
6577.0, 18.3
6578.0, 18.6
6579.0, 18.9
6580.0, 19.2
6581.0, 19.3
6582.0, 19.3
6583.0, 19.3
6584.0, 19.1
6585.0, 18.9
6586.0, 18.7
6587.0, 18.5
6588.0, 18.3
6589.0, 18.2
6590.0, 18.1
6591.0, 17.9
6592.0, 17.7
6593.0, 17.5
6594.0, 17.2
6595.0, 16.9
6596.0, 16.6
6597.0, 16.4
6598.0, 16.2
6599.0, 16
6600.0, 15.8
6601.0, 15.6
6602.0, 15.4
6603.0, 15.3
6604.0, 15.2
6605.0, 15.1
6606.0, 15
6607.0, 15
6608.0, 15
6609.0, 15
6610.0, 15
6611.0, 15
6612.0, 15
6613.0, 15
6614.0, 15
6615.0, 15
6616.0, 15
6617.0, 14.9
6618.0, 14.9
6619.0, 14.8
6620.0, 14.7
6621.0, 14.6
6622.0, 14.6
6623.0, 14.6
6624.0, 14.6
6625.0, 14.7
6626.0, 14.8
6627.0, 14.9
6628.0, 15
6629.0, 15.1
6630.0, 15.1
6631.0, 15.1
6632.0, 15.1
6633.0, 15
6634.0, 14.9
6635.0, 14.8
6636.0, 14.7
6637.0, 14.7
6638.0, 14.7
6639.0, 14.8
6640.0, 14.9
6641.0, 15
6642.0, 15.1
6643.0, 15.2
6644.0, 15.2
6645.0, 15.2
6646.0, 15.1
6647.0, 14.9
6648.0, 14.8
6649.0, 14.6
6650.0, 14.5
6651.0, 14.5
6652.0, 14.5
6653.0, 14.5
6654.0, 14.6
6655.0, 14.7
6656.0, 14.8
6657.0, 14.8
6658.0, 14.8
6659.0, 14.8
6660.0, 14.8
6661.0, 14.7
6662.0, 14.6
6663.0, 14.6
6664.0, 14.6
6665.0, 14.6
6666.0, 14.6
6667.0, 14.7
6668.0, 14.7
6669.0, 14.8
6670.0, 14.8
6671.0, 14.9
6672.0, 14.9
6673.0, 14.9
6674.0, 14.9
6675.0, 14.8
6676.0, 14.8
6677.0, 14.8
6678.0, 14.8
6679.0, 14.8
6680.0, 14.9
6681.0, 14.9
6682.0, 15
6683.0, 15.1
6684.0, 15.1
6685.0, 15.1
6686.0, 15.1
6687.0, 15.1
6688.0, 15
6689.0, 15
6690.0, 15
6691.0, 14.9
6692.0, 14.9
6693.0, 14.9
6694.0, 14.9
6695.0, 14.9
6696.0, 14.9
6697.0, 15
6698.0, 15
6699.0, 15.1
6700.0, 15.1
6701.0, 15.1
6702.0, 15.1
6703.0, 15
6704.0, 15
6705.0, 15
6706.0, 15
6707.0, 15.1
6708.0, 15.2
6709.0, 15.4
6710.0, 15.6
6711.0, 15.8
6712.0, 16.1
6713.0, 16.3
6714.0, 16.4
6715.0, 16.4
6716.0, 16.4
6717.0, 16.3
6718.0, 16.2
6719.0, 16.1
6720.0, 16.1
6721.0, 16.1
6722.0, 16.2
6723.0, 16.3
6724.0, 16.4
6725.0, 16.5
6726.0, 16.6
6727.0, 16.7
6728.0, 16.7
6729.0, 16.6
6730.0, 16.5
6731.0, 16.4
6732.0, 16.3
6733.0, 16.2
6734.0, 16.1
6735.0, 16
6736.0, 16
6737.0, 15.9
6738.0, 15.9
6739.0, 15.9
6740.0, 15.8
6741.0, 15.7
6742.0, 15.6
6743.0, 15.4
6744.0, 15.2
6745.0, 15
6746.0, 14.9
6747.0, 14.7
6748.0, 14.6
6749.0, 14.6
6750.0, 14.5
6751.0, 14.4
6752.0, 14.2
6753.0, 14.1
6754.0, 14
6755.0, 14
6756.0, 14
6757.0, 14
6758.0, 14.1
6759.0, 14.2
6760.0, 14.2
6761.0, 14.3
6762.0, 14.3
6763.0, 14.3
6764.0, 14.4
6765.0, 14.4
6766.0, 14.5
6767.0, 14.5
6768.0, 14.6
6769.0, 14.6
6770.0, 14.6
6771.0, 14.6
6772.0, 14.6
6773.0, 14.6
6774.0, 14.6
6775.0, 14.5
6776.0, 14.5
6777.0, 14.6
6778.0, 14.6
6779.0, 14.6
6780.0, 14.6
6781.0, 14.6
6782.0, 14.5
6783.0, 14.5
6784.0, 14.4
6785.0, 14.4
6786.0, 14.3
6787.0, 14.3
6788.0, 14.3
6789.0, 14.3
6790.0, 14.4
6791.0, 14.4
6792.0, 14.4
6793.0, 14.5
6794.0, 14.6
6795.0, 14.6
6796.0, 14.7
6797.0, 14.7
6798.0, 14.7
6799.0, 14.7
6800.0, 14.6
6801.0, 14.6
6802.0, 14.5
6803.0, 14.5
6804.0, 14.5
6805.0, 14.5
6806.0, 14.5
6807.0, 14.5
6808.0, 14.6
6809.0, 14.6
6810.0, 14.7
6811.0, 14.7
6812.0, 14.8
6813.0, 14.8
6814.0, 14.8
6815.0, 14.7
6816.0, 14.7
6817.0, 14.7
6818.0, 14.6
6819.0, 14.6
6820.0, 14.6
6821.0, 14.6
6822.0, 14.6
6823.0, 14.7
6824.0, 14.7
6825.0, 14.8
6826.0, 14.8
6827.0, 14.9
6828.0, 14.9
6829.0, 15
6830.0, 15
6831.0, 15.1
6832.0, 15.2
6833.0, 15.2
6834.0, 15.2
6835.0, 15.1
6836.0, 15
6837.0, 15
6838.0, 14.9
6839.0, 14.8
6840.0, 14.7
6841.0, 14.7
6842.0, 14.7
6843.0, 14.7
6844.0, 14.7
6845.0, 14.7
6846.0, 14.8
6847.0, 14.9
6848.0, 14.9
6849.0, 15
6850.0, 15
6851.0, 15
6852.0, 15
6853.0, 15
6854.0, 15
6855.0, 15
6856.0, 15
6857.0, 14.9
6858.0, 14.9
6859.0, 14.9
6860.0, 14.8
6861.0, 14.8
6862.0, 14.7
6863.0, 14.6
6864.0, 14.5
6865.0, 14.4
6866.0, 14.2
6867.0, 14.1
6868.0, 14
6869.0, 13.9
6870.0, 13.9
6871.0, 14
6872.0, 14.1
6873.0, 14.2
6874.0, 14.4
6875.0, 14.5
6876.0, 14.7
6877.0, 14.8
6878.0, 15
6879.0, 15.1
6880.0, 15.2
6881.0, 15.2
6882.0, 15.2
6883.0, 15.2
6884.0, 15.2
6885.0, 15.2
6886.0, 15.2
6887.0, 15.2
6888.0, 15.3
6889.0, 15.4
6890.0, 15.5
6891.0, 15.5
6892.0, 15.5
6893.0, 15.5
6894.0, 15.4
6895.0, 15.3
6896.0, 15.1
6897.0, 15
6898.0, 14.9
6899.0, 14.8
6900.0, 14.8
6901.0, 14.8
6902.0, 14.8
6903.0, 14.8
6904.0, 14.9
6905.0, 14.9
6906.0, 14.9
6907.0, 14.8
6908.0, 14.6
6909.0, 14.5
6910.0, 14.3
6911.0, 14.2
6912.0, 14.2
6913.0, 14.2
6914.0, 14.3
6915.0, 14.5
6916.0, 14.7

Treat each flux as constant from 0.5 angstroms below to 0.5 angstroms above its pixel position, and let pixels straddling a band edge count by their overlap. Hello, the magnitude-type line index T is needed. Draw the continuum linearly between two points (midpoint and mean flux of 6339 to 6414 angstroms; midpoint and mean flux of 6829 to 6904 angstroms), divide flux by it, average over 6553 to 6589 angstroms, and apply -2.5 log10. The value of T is -0.23 mag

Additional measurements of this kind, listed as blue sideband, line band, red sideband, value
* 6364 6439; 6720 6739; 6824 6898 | -0.090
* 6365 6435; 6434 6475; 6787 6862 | -0.007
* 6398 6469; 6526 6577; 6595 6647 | -0.129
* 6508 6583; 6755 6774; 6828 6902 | 0.080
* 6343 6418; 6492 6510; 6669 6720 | 0.061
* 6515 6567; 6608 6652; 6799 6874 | 0.076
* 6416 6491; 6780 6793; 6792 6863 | 0.031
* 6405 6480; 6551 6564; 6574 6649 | -0.162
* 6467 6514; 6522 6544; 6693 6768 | -0.044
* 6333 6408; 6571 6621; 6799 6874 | -0.126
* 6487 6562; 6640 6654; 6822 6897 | 0.036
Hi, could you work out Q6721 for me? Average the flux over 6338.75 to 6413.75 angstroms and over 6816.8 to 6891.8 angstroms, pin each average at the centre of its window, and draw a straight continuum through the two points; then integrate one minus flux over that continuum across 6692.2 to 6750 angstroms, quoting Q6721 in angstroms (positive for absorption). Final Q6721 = -3.0 angstroms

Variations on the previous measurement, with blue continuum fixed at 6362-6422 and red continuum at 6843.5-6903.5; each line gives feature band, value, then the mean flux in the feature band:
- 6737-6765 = 0.5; 14.7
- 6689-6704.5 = 0.0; 15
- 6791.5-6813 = 0.5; 14.6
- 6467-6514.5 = 0.9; 14.9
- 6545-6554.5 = -0.9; 16.5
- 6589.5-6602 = -1.4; 16.8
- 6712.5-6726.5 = -1.2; 16.3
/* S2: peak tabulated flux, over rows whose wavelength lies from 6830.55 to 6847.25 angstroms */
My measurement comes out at 15.2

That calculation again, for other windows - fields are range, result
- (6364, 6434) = 15.7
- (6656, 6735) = 16.7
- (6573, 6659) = 19.3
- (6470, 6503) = 15.9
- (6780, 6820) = 14.8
